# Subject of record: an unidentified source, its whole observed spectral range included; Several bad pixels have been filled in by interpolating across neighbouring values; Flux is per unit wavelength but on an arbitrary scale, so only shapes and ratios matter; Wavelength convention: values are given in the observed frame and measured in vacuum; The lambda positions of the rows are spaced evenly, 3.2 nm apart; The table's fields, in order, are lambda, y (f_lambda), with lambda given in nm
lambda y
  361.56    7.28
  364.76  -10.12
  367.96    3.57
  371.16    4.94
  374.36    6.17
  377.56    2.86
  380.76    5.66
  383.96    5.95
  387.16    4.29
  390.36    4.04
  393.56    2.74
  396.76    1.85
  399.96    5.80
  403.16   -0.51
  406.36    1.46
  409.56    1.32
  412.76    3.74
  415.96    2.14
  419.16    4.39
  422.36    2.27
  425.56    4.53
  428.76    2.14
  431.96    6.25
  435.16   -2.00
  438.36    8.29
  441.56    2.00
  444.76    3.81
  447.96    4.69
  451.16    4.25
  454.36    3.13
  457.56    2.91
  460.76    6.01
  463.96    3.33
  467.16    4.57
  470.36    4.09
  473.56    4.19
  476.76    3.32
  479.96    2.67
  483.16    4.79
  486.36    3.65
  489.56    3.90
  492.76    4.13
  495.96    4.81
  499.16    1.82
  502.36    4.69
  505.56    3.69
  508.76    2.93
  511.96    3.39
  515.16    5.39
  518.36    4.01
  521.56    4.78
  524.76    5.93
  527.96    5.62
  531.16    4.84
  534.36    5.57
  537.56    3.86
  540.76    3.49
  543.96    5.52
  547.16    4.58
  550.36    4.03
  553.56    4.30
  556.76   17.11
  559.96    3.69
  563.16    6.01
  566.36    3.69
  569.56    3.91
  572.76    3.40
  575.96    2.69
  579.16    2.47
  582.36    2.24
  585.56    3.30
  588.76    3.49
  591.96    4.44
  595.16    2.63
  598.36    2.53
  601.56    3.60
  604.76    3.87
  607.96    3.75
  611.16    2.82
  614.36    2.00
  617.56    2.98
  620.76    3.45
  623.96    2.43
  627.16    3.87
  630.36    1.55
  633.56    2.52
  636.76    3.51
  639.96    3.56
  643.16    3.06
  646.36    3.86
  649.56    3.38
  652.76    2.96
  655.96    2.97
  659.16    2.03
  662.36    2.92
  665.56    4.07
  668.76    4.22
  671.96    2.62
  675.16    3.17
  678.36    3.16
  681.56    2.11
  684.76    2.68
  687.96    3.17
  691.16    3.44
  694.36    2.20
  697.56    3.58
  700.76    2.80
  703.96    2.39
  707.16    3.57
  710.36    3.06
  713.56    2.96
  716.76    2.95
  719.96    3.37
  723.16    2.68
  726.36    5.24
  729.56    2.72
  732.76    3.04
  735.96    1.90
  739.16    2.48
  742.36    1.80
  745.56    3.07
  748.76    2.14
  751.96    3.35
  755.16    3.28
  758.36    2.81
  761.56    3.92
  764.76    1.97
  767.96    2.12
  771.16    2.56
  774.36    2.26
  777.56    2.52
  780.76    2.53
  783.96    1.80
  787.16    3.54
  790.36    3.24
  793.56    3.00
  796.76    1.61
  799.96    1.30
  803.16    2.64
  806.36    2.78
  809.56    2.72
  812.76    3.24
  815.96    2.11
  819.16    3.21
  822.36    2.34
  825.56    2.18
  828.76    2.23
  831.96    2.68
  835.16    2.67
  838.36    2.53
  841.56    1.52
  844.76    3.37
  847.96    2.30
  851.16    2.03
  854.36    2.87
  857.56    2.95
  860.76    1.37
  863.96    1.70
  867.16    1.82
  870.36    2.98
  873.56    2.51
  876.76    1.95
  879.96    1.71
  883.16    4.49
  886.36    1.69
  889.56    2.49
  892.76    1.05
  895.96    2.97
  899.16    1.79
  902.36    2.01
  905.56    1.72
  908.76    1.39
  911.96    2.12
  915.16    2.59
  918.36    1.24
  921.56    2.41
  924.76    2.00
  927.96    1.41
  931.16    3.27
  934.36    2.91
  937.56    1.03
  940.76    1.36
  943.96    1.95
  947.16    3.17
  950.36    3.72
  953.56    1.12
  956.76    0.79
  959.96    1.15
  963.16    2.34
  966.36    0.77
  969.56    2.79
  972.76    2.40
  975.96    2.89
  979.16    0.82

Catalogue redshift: 0.12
